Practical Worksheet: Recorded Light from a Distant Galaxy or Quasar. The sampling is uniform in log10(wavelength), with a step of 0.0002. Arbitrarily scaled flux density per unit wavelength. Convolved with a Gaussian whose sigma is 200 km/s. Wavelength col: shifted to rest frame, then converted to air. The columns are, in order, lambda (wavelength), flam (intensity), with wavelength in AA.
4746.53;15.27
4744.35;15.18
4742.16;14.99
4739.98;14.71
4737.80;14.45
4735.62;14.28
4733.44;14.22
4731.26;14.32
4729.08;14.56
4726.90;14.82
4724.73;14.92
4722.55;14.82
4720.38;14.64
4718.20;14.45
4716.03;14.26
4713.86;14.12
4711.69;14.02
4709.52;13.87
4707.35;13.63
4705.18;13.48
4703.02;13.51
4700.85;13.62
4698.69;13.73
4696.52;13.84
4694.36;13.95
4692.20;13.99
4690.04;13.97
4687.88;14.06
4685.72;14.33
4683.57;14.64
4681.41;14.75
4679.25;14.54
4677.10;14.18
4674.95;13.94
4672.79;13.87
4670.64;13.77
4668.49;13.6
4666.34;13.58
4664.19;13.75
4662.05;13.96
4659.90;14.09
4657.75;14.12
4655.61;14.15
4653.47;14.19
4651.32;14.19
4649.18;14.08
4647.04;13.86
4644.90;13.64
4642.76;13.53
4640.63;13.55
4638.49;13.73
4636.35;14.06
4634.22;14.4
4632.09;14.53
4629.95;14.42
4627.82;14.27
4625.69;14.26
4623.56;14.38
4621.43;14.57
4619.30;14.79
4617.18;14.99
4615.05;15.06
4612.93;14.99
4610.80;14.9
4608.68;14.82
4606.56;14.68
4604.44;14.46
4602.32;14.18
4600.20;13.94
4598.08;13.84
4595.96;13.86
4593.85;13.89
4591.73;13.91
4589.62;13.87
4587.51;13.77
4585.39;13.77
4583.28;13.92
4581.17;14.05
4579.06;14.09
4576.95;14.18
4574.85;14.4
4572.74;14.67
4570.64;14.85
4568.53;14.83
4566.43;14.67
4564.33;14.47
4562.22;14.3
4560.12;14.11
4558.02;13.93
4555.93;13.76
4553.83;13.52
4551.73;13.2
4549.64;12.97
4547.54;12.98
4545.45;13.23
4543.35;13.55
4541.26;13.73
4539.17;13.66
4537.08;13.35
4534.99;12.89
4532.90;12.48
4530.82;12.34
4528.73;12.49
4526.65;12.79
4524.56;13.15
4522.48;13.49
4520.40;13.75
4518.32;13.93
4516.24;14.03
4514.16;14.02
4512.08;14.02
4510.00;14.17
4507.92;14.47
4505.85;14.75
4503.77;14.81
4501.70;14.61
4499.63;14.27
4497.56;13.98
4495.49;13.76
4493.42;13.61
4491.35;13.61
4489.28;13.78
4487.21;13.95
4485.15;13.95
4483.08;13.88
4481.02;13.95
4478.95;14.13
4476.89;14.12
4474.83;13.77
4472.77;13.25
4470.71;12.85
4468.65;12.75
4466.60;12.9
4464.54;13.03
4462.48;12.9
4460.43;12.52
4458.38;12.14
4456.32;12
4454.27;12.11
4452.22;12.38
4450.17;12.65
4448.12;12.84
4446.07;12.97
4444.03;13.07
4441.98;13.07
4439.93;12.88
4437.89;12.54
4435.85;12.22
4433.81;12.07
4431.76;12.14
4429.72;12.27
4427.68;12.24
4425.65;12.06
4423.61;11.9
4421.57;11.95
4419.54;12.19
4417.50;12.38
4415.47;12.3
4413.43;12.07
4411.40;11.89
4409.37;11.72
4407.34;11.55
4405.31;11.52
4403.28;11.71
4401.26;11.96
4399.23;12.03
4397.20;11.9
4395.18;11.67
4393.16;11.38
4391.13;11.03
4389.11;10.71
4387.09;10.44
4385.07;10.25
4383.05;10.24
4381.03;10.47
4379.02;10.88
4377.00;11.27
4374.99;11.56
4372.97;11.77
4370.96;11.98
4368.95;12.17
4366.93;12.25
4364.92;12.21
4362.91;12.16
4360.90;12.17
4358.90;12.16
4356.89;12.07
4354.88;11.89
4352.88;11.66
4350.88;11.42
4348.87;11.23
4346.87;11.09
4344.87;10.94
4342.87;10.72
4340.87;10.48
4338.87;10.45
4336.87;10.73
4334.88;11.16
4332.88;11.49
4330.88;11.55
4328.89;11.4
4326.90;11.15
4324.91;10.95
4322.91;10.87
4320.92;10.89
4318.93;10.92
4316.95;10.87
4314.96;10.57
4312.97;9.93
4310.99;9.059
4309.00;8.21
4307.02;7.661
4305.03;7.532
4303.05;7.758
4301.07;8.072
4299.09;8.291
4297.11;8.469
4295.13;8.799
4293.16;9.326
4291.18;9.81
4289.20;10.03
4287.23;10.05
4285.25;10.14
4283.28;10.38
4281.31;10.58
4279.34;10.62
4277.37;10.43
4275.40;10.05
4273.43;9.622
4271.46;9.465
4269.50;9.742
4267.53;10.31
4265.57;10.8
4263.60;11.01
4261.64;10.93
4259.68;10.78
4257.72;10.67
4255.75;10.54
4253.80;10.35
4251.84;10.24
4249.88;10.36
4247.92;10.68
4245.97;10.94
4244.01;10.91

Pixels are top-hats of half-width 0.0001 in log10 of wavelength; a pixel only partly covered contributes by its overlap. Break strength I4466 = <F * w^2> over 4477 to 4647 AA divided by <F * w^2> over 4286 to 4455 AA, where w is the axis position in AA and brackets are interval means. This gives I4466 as 1.36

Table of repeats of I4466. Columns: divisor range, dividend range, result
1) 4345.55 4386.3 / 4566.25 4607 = 1.36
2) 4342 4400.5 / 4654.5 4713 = 1.40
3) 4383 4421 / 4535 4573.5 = 1.28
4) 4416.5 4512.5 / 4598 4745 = 1.18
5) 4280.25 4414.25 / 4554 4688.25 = 1.49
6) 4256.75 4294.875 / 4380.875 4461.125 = 1.25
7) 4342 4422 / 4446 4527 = 1.22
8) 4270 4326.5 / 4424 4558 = 1.50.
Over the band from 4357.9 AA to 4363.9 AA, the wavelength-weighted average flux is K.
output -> 12.2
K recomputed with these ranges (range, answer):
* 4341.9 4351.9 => 11.1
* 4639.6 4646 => 13.6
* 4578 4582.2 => 14.1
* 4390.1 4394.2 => 11.2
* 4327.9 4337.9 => 11.3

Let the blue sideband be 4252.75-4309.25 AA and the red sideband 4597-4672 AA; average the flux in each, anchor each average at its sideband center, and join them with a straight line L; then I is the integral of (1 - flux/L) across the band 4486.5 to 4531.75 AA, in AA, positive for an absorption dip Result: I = -4.36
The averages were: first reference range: 9.69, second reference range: 14.2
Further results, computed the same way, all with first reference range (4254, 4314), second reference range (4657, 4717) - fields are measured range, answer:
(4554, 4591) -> -4.2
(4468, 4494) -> -4.2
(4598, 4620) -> -2.5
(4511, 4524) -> -1.8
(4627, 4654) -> -1.1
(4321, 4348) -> -2.2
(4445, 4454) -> -1.0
